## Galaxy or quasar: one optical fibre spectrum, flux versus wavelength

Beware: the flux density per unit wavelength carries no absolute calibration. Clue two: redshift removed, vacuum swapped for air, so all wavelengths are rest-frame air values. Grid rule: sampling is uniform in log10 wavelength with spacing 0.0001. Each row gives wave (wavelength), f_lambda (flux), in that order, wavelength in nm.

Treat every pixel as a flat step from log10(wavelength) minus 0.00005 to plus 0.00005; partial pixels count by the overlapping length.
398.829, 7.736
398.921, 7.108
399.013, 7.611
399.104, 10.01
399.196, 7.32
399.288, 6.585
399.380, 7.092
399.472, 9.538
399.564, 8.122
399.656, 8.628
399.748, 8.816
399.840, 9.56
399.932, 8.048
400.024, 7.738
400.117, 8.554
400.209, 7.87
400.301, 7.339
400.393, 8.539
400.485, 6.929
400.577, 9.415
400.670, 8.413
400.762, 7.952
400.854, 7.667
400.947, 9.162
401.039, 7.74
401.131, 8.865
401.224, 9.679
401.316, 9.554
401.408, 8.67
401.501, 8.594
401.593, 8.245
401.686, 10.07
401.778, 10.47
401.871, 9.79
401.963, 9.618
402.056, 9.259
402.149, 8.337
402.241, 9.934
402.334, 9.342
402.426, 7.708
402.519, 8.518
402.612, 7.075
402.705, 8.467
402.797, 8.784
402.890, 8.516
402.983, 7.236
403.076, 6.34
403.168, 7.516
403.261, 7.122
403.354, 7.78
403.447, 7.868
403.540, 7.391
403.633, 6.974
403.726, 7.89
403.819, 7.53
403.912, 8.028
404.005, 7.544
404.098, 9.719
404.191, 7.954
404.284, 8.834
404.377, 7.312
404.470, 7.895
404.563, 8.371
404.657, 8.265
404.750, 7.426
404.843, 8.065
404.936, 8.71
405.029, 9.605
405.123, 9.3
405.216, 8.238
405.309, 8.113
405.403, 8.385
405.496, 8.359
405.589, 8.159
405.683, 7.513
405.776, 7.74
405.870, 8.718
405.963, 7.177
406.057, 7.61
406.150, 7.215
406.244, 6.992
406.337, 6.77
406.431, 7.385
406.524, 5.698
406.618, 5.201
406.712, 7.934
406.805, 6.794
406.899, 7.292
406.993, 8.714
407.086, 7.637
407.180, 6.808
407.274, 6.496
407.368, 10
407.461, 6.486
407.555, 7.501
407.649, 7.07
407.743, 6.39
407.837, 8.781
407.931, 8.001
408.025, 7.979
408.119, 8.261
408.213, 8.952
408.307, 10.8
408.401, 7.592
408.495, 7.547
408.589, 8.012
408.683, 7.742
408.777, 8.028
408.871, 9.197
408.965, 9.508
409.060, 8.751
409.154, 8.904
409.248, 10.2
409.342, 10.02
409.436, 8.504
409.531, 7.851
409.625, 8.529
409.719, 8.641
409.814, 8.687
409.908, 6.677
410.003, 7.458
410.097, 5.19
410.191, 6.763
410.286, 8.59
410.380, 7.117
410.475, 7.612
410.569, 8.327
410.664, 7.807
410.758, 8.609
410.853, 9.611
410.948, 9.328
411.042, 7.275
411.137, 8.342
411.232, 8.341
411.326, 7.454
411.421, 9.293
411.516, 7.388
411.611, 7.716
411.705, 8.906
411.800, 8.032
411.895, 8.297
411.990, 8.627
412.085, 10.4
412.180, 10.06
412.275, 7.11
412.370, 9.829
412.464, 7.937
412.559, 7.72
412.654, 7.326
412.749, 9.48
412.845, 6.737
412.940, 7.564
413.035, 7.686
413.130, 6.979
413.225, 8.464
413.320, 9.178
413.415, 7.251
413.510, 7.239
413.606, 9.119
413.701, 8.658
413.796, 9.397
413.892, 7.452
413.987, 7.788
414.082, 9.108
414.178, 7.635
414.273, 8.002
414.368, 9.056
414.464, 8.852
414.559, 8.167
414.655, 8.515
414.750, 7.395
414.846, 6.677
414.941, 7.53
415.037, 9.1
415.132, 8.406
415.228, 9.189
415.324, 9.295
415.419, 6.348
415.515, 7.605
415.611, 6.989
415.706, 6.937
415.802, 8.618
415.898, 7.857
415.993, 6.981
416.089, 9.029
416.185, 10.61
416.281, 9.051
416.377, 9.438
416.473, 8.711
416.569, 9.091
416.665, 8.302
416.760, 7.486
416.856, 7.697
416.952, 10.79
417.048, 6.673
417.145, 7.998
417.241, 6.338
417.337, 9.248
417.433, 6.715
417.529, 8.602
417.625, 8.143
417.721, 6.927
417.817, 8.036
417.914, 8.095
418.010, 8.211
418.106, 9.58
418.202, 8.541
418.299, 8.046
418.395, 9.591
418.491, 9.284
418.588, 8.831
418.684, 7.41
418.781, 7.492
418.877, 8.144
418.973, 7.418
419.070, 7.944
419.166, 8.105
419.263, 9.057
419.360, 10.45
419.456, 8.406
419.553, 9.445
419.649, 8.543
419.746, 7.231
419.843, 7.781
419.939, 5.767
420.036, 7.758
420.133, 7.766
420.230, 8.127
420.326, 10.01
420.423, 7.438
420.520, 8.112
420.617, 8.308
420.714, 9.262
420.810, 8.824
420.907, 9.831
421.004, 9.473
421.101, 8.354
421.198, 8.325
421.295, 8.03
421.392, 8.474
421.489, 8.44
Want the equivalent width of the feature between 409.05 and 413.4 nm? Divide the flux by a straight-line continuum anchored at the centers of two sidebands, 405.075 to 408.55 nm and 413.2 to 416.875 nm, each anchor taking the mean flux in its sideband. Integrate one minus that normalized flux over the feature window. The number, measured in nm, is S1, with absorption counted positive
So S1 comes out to -0.12 nm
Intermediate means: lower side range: 7.72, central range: 8.24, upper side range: 8.27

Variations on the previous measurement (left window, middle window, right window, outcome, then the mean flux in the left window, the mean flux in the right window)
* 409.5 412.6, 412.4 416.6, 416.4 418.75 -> 0.018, 8.17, 8.27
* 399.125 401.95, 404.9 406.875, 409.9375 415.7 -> 0.157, 8.53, 8.11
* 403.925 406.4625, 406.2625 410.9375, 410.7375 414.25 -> 0.136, 8.05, 8.3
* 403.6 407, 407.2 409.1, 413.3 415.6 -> -0.050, 7.81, 8.17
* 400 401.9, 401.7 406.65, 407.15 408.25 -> 0.092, 8.63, 7.73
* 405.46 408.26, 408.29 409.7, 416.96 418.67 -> -0.193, 7.52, 8.21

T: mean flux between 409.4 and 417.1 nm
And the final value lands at 8.19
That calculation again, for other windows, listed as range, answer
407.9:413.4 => 8.29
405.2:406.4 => 7.75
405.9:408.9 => 7.63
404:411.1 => 8.01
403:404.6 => 7.76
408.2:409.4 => 8.87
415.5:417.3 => 8.24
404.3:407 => 7.75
